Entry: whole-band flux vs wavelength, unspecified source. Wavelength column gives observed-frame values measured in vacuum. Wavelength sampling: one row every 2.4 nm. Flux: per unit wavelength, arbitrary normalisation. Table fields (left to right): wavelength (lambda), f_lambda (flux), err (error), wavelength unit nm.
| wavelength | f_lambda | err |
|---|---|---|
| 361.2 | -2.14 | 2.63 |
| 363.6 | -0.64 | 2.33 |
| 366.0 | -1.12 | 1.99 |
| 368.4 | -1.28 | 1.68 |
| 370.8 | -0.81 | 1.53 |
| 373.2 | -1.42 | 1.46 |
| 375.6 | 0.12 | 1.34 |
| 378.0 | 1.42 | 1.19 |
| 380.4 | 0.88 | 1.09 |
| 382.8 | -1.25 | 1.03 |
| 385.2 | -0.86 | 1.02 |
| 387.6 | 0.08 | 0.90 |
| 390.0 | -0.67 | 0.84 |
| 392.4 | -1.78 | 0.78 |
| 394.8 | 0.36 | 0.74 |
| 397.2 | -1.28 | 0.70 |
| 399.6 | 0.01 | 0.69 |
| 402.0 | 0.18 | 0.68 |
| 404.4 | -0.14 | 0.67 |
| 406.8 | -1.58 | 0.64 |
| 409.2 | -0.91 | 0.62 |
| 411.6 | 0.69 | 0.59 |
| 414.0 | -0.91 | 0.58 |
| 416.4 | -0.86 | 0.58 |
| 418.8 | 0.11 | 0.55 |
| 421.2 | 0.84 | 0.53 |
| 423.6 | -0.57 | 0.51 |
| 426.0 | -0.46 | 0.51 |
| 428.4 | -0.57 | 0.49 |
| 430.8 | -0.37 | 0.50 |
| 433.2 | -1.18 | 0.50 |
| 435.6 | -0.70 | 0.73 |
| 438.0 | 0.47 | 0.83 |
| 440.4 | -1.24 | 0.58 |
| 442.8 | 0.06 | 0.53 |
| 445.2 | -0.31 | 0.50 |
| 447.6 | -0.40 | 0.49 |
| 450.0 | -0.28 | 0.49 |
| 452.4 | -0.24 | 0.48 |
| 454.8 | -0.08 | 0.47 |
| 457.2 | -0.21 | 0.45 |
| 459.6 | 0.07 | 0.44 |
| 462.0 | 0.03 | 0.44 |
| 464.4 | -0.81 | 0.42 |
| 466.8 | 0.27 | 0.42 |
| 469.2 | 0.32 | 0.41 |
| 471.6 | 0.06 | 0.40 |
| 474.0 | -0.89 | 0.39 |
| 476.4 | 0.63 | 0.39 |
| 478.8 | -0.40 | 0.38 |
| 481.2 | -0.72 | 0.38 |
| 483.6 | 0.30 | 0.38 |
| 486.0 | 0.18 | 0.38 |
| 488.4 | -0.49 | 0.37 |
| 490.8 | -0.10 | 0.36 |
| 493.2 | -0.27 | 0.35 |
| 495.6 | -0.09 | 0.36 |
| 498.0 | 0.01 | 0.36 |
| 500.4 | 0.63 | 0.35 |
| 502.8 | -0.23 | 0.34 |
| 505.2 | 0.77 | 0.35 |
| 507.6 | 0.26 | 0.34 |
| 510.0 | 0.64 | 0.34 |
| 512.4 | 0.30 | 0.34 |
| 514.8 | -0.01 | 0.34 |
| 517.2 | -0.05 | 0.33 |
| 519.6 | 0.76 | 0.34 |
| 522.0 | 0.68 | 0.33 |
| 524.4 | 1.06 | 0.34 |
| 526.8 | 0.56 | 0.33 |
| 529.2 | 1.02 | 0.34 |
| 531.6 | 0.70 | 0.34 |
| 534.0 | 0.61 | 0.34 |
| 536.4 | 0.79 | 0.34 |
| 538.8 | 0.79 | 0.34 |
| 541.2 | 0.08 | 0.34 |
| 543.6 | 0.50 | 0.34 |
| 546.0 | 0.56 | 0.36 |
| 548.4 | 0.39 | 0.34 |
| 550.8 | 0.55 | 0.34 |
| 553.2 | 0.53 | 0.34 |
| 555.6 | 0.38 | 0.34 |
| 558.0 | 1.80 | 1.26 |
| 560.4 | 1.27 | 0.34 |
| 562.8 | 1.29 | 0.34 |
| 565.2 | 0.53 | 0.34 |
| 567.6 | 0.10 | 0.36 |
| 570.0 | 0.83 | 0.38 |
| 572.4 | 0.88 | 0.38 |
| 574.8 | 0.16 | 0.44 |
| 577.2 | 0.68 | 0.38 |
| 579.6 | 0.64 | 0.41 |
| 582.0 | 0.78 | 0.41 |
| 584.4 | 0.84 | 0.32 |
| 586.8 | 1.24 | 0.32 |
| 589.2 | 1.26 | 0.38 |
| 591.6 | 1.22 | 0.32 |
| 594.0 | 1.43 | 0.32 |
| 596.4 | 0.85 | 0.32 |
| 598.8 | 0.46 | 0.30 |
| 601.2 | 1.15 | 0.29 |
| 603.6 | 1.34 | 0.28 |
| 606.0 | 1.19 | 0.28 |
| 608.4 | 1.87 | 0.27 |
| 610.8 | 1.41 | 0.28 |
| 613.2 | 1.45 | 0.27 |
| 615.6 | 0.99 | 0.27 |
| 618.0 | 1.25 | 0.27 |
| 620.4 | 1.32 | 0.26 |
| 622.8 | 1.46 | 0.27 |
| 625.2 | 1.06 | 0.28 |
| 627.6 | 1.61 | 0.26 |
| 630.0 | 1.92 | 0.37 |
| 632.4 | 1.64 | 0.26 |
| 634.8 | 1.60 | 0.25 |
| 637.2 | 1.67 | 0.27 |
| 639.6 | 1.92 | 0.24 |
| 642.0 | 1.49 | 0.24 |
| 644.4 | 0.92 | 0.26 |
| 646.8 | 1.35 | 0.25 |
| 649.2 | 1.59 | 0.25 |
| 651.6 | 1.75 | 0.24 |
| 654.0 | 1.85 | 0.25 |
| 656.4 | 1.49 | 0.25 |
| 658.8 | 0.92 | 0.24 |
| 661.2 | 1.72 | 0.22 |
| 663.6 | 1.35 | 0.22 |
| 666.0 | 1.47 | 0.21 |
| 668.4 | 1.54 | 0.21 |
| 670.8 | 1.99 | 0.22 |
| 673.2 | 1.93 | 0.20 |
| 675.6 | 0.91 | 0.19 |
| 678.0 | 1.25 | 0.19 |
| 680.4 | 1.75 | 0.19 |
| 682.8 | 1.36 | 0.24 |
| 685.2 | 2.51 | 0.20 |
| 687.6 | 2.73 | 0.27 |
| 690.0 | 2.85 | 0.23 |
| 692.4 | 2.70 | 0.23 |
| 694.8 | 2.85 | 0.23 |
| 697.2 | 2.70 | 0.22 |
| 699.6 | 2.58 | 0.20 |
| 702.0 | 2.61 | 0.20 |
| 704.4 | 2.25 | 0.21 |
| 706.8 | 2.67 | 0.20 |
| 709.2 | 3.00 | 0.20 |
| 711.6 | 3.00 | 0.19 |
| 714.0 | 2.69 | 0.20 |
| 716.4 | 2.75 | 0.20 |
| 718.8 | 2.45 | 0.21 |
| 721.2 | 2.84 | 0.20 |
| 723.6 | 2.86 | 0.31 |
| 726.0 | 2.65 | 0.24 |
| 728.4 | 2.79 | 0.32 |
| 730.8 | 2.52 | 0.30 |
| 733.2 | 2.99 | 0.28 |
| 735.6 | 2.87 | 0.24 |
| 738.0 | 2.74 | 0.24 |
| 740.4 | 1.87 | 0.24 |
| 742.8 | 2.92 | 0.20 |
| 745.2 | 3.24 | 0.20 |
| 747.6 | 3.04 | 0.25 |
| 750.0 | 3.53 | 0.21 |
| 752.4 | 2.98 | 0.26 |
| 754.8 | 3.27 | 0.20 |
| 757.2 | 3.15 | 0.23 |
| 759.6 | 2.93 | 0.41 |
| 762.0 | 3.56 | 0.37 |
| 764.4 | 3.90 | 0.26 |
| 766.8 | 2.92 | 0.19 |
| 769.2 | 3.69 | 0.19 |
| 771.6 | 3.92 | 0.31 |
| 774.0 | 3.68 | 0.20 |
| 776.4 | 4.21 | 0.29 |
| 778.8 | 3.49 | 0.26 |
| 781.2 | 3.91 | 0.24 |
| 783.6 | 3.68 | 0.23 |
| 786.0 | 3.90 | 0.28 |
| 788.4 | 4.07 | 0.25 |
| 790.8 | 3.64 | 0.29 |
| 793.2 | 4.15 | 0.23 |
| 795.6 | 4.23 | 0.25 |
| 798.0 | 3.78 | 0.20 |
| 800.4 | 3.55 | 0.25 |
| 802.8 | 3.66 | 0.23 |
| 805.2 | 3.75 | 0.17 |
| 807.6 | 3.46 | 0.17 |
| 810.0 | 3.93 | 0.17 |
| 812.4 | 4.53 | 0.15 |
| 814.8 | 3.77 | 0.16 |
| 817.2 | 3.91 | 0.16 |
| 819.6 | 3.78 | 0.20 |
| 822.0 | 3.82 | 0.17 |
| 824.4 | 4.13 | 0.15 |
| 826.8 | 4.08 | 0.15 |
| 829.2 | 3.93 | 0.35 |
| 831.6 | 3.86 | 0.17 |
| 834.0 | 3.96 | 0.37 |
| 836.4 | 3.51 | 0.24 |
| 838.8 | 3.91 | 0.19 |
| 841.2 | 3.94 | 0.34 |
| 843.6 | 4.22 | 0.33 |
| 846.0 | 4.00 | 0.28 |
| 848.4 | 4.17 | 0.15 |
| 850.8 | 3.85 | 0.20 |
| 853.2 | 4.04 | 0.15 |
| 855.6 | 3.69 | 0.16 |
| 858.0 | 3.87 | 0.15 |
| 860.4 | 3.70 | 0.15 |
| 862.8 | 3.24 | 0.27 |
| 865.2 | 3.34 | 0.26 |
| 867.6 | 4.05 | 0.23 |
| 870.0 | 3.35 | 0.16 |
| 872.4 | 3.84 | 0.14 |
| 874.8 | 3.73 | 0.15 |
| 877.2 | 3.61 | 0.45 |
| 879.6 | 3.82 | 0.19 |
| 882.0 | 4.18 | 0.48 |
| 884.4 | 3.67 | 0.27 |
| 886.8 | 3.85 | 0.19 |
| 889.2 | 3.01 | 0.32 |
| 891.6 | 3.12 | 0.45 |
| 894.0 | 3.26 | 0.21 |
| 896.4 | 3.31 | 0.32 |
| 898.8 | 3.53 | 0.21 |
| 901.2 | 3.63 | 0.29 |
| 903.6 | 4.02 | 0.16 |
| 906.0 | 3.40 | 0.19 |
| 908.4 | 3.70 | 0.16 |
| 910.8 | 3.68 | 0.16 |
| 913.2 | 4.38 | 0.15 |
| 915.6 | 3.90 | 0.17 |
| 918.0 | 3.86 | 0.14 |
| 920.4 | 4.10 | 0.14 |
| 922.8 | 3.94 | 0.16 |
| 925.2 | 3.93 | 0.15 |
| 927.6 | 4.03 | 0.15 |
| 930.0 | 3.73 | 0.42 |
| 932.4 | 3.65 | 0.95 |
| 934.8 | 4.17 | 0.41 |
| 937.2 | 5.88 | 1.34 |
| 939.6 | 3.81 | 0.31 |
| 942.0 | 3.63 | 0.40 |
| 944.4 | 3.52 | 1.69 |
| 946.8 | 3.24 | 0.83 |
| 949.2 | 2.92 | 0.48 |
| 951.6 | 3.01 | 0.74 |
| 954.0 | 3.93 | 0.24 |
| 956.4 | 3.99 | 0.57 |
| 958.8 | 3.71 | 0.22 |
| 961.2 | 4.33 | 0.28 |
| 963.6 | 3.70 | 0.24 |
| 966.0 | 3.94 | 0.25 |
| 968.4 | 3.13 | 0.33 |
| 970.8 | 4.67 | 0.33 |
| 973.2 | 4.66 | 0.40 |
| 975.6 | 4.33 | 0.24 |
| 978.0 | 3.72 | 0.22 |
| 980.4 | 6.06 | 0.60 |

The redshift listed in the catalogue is 0.720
